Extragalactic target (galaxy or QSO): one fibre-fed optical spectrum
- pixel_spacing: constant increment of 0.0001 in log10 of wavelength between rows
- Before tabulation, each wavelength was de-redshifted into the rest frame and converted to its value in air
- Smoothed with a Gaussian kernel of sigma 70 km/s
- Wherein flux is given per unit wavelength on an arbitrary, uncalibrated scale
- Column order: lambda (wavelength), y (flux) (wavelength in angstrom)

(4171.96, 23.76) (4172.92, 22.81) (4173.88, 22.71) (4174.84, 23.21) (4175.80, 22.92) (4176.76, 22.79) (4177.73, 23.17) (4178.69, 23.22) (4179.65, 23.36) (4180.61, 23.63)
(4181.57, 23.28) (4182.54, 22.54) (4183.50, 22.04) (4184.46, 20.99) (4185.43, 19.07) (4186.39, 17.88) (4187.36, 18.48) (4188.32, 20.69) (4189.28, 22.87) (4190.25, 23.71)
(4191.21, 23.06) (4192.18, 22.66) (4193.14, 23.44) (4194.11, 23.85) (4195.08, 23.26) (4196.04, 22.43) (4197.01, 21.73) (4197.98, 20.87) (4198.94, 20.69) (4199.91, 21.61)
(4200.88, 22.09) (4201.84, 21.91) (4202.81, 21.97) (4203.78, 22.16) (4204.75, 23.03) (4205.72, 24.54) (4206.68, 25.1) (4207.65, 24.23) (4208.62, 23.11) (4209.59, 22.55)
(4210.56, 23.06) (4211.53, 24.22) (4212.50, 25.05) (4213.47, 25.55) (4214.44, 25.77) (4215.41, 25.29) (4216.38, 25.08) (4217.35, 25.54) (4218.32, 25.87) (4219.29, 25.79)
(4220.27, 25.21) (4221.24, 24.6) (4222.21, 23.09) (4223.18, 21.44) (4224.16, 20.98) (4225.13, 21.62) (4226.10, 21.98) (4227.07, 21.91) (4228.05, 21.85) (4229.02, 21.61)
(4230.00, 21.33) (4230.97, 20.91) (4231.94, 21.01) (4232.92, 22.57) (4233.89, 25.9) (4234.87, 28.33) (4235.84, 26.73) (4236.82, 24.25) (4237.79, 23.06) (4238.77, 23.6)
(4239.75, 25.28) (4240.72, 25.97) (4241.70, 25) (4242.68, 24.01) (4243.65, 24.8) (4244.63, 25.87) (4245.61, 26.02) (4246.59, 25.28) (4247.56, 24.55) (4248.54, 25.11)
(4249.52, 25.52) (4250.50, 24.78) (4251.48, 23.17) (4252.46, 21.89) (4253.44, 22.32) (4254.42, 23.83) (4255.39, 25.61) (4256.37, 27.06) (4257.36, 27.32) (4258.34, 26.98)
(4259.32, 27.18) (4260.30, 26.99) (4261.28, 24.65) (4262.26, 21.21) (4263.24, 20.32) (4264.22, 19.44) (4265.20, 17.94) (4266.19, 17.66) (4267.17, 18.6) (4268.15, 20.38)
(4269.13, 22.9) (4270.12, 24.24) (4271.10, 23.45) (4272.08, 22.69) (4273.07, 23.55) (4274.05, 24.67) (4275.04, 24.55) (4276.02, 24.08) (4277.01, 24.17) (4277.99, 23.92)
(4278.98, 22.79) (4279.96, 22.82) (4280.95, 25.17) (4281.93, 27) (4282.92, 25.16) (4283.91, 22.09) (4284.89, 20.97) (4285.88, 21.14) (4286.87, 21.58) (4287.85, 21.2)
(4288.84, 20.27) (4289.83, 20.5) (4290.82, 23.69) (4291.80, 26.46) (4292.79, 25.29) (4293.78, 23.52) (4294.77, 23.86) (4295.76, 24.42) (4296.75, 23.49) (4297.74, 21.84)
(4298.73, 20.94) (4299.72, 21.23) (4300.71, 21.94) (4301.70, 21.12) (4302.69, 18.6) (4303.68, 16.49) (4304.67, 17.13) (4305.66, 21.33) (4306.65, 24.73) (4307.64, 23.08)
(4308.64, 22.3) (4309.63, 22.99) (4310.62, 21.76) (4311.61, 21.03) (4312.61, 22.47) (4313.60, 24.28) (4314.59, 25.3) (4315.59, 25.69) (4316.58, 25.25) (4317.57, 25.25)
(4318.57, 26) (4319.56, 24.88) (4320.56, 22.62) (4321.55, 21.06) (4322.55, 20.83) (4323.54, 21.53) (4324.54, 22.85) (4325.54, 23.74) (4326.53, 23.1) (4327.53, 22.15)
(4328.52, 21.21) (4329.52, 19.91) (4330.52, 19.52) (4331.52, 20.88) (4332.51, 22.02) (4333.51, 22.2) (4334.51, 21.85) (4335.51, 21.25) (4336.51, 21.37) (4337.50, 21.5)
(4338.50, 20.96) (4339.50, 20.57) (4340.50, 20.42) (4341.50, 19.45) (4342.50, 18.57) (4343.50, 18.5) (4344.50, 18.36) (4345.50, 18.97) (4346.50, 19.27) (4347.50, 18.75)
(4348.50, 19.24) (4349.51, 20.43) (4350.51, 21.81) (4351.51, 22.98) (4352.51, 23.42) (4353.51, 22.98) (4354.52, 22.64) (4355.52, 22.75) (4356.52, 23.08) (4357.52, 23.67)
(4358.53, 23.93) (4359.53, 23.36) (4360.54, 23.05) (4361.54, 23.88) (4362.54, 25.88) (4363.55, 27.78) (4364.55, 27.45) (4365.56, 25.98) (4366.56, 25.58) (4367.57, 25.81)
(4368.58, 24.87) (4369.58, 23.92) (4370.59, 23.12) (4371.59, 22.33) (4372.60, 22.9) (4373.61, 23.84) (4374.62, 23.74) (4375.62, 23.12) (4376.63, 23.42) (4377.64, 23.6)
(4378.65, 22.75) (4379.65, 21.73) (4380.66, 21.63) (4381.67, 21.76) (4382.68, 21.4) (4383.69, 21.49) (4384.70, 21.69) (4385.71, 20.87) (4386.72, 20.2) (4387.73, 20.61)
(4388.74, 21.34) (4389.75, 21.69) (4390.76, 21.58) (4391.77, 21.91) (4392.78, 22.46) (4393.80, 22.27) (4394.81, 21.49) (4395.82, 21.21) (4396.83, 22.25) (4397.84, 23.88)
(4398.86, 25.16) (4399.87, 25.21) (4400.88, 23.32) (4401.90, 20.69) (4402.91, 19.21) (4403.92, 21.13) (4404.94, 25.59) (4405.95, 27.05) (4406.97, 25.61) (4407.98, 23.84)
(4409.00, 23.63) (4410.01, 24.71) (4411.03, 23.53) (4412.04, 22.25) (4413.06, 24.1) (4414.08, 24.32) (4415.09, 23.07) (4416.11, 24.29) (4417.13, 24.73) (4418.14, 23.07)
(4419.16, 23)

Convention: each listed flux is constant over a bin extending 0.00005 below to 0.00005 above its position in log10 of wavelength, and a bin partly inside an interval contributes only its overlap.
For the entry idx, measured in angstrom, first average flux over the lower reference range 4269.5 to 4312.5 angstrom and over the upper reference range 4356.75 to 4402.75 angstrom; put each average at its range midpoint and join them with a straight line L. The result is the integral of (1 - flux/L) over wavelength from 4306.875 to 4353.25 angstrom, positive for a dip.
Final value 2.1 angstrom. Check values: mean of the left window 22.6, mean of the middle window 21.8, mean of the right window 23.1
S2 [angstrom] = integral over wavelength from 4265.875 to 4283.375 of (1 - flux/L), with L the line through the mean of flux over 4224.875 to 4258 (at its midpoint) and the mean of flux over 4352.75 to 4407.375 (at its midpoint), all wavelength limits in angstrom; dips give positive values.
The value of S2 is 0.5 angstrom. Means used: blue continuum 24.1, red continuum 23.1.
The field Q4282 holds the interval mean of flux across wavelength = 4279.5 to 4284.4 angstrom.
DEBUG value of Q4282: 24.4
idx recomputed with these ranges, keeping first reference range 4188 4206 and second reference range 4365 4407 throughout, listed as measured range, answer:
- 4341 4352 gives 1.5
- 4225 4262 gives -3.0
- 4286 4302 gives 0.0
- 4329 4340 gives 0.8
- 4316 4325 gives -0.3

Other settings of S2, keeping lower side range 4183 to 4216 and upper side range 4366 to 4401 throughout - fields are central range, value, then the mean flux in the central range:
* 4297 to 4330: 0.6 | 22.3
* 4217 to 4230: -0.3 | 23.1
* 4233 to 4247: -1.6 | 25.2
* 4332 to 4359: 1.8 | 21.1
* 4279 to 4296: -0.4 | 23.2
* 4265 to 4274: 0.4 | 21.5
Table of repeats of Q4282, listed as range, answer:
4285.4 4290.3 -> 20.9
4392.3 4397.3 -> 21.9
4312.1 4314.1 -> 23.4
